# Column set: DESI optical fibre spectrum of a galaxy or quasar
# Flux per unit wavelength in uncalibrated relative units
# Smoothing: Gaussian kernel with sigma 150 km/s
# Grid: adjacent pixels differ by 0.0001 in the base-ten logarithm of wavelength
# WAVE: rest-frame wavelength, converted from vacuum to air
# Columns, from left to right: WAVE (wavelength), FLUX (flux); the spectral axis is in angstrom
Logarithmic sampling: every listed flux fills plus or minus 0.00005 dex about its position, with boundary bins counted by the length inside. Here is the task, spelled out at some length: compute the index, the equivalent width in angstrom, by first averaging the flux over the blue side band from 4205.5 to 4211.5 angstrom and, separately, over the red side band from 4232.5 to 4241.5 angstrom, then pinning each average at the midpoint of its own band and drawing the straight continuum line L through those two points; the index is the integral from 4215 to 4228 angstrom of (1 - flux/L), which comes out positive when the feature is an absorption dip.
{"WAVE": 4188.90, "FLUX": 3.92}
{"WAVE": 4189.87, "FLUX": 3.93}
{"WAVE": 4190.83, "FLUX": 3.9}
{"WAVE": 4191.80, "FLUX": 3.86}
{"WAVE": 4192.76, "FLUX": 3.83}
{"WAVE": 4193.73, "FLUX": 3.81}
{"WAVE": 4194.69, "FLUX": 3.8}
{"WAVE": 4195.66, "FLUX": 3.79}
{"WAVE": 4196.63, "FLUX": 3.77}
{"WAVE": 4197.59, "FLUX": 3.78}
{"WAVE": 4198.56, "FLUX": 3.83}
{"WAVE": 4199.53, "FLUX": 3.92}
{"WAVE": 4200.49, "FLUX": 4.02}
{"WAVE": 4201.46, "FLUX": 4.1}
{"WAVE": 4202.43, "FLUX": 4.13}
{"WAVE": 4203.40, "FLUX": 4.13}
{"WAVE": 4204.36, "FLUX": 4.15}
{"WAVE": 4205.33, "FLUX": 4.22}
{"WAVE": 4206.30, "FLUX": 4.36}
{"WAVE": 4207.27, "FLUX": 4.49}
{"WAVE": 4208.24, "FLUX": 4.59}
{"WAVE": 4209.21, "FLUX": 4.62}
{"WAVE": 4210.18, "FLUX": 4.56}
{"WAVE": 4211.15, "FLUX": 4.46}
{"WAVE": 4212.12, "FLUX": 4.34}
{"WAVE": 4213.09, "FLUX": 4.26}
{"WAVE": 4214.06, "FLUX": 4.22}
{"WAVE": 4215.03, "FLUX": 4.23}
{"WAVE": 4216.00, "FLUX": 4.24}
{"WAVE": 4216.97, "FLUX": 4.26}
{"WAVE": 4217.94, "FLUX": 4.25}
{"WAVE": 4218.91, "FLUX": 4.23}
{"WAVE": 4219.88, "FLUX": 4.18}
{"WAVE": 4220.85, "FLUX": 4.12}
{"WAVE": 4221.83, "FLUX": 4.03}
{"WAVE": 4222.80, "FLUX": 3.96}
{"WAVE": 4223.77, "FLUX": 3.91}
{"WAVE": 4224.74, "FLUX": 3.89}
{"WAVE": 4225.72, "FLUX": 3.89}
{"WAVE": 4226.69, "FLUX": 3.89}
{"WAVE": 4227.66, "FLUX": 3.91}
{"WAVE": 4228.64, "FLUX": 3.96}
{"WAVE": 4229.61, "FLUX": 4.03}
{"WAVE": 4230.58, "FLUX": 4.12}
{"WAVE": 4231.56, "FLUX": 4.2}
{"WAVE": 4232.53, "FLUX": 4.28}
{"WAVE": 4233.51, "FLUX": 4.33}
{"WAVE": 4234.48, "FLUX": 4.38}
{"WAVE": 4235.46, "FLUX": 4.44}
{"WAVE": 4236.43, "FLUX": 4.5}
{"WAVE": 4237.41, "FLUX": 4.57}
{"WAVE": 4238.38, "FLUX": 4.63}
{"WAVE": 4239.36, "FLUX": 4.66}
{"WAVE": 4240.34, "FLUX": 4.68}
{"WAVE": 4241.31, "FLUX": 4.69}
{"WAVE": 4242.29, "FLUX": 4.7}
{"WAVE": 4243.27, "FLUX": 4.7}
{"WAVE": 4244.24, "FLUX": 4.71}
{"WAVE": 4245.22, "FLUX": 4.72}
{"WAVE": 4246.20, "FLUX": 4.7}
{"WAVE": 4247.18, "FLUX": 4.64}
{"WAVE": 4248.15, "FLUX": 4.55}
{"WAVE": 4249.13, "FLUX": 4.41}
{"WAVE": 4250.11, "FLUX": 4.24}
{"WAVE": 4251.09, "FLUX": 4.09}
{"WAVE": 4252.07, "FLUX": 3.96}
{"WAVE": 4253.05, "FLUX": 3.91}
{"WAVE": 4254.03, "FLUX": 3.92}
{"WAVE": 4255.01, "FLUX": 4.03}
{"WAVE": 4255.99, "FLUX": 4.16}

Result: 1.3 angstrom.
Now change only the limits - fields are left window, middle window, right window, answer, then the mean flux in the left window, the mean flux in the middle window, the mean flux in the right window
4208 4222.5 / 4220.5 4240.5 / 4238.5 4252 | 1.0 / 4.3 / 4.2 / 4.56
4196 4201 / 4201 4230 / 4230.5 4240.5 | -0.5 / 3.86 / 4.19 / 4.44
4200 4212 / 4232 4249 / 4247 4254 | -1.3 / 4.32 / 4.58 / 4.22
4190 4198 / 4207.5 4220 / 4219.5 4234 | -1.2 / 3.83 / 4.35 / 4.05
